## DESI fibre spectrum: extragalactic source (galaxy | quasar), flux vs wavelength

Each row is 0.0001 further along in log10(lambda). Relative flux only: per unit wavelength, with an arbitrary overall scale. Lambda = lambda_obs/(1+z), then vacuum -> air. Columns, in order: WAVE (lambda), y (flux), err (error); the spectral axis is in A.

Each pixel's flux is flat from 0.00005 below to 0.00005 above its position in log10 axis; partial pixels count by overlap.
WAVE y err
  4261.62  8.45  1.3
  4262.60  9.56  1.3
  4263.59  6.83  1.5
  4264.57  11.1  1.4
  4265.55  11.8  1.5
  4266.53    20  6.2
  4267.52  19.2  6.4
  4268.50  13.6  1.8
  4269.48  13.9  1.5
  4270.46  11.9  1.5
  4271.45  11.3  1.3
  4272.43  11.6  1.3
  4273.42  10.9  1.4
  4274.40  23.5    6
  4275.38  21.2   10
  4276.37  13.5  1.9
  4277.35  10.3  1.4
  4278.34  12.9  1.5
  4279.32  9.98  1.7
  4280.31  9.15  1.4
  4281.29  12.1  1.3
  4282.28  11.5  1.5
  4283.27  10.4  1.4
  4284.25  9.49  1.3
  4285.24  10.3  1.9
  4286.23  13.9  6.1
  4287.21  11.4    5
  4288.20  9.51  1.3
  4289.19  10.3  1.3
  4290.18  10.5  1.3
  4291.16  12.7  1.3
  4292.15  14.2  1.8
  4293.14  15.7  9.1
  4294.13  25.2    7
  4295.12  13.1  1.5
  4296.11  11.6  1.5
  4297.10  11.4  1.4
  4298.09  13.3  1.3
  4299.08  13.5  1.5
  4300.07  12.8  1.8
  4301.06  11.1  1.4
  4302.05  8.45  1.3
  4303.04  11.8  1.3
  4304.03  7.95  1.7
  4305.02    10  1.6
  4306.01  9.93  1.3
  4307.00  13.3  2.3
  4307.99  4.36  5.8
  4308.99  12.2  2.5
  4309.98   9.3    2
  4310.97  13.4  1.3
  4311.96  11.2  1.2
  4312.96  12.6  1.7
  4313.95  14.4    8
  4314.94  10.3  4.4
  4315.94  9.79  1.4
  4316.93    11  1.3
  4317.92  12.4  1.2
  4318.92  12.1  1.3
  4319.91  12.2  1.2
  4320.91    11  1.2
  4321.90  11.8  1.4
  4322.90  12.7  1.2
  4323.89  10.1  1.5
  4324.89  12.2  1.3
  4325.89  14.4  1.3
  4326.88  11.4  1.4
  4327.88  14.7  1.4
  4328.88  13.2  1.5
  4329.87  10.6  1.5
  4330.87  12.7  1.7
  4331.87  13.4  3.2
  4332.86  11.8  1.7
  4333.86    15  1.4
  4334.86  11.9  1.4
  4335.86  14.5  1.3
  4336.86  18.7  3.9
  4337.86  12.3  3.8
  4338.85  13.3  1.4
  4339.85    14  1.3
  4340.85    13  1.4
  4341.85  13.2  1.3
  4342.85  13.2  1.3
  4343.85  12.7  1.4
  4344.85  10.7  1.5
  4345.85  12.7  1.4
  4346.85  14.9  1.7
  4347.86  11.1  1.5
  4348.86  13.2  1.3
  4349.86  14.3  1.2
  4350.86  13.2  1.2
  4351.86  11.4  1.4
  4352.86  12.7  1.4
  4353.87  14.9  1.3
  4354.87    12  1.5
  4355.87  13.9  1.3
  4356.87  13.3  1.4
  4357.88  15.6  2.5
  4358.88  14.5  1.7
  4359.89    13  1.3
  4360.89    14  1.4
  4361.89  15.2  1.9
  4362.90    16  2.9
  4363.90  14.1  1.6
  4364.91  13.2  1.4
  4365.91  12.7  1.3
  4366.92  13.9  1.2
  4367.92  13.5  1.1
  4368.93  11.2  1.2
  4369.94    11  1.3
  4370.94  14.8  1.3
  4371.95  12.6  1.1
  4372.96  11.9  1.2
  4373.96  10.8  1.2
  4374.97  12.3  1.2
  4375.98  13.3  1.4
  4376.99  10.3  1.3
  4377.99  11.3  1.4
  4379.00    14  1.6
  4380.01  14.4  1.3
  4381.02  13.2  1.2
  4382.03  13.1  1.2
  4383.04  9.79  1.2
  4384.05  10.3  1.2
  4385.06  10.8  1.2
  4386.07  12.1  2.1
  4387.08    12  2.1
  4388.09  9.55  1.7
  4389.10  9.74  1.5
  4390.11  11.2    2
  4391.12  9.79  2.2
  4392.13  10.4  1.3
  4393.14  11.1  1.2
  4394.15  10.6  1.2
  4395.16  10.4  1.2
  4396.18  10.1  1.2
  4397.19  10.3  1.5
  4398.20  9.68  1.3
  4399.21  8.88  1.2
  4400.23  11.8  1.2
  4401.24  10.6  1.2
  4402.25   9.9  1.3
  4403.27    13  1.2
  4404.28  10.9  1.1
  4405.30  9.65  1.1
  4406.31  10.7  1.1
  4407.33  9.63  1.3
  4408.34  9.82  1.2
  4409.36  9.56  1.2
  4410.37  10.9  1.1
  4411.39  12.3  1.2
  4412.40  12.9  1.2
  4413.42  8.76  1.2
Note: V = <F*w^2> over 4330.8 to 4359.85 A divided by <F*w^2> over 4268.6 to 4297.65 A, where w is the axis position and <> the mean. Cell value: 1.07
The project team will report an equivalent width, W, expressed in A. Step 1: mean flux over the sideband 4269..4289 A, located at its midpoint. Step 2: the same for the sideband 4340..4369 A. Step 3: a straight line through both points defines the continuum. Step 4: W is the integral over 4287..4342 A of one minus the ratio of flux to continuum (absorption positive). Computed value 2.43 A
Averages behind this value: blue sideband 12.4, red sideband 13.4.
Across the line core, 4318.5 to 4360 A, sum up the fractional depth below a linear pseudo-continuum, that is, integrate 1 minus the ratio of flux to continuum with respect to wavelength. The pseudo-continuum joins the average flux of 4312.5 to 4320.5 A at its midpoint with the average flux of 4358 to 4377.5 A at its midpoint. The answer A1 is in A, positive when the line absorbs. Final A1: -2.10 A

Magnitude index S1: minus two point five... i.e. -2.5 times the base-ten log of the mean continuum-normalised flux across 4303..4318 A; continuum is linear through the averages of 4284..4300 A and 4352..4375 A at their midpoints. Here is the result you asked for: 0.20 mag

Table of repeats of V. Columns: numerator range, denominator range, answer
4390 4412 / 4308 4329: 0.92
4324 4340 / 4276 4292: 1.22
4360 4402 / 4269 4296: 0.96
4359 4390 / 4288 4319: 1.09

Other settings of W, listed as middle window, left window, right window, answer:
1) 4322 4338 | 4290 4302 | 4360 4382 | 0.3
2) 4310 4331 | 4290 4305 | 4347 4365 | 1.8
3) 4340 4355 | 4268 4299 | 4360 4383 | 0.0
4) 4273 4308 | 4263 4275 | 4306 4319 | 0.5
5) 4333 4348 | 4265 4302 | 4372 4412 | -1.7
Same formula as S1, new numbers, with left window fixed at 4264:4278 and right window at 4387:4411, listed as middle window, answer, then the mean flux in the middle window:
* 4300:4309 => 0.32 mag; 9.96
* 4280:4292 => 0.26 mag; 11.1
